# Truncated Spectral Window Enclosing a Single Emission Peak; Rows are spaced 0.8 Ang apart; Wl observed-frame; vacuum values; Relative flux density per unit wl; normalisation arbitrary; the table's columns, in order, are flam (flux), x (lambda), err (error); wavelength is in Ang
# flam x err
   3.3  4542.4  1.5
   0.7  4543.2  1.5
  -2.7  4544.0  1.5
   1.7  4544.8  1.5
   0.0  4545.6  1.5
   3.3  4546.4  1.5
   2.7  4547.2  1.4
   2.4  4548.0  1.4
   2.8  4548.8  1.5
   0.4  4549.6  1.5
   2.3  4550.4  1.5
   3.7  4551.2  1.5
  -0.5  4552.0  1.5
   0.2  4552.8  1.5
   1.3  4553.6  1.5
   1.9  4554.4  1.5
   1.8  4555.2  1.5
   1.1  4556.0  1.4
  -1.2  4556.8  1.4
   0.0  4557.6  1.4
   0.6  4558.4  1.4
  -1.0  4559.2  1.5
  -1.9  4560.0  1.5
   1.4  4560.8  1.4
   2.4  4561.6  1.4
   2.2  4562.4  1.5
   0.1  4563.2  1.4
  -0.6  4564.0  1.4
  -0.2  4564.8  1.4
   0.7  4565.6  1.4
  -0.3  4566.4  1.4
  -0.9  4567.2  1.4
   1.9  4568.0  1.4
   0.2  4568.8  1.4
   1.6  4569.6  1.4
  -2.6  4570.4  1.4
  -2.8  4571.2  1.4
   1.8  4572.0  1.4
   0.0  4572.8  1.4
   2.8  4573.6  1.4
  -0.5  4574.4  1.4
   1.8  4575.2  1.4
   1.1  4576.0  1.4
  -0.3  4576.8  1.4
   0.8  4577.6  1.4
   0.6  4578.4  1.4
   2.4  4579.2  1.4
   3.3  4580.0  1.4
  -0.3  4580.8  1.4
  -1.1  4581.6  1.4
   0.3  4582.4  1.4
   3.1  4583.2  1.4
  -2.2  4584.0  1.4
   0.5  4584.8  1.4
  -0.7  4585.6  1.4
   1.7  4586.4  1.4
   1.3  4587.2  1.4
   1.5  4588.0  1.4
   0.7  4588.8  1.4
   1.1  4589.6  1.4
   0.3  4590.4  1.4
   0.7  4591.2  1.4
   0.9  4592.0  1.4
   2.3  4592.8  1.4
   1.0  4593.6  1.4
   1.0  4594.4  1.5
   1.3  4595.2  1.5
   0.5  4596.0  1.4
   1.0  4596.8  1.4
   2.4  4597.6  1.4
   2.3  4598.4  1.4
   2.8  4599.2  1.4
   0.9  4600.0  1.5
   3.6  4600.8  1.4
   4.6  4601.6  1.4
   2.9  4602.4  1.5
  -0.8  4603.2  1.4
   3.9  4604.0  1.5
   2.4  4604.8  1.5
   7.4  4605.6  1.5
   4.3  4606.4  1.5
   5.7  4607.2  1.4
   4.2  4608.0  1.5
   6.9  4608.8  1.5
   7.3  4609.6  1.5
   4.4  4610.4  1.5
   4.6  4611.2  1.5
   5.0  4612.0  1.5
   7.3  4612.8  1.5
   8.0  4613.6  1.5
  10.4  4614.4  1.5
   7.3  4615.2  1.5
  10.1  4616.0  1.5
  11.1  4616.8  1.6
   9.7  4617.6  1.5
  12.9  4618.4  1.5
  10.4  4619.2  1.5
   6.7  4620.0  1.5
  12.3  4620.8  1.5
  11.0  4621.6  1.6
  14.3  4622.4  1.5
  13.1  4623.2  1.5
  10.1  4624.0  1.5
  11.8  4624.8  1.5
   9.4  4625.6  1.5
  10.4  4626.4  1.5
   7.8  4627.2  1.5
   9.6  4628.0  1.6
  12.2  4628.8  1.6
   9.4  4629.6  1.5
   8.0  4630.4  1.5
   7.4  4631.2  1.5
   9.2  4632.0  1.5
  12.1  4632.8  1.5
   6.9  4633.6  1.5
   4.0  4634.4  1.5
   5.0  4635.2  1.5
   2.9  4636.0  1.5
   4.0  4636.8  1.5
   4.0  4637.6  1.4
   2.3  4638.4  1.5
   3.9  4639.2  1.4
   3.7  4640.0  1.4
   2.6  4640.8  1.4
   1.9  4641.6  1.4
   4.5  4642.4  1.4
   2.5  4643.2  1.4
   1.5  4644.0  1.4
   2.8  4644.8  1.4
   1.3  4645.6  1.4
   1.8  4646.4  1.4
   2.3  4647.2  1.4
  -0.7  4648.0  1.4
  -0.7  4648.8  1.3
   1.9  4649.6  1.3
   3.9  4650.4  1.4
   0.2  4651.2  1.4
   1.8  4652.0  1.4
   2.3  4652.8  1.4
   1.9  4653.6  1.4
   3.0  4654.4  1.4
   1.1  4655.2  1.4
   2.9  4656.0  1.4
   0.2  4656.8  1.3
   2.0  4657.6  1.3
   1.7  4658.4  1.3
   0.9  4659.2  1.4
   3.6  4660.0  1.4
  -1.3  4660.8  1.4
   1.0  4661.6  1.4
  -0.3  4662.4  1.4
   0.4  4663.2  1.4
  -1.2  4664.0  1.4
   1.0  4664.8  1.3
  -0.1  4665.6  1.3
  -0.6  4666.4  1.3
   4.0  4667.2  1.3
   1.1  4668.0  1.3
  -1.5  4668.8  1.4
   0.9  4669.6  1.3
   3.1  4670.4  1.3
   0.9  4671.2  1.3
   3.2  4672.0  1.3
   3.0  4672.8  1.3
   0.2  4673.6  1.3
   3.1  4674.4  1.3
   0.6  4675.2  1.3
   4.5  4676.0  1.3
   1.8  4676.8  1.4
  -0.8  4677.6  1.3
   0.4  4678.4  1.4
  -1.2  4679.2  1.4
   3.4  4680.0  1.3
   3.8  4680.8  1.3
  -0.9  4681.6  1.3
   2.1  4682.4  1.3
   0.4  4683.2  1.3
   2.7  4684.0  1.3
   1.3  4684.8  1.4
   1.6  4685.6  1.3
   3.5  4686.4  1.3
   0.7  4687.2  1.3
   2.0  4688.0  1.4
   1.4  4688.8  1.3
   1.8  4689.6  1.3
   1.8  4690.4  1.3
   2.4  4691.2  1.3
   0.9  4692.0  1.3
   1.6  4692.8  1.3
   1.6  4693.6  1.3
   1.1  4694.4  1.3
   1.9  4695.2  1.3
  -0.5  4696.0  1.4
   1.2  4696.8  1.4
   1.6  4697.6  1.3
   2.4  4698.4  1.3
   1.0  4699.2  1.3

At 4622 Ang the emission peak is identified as C IV 1549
